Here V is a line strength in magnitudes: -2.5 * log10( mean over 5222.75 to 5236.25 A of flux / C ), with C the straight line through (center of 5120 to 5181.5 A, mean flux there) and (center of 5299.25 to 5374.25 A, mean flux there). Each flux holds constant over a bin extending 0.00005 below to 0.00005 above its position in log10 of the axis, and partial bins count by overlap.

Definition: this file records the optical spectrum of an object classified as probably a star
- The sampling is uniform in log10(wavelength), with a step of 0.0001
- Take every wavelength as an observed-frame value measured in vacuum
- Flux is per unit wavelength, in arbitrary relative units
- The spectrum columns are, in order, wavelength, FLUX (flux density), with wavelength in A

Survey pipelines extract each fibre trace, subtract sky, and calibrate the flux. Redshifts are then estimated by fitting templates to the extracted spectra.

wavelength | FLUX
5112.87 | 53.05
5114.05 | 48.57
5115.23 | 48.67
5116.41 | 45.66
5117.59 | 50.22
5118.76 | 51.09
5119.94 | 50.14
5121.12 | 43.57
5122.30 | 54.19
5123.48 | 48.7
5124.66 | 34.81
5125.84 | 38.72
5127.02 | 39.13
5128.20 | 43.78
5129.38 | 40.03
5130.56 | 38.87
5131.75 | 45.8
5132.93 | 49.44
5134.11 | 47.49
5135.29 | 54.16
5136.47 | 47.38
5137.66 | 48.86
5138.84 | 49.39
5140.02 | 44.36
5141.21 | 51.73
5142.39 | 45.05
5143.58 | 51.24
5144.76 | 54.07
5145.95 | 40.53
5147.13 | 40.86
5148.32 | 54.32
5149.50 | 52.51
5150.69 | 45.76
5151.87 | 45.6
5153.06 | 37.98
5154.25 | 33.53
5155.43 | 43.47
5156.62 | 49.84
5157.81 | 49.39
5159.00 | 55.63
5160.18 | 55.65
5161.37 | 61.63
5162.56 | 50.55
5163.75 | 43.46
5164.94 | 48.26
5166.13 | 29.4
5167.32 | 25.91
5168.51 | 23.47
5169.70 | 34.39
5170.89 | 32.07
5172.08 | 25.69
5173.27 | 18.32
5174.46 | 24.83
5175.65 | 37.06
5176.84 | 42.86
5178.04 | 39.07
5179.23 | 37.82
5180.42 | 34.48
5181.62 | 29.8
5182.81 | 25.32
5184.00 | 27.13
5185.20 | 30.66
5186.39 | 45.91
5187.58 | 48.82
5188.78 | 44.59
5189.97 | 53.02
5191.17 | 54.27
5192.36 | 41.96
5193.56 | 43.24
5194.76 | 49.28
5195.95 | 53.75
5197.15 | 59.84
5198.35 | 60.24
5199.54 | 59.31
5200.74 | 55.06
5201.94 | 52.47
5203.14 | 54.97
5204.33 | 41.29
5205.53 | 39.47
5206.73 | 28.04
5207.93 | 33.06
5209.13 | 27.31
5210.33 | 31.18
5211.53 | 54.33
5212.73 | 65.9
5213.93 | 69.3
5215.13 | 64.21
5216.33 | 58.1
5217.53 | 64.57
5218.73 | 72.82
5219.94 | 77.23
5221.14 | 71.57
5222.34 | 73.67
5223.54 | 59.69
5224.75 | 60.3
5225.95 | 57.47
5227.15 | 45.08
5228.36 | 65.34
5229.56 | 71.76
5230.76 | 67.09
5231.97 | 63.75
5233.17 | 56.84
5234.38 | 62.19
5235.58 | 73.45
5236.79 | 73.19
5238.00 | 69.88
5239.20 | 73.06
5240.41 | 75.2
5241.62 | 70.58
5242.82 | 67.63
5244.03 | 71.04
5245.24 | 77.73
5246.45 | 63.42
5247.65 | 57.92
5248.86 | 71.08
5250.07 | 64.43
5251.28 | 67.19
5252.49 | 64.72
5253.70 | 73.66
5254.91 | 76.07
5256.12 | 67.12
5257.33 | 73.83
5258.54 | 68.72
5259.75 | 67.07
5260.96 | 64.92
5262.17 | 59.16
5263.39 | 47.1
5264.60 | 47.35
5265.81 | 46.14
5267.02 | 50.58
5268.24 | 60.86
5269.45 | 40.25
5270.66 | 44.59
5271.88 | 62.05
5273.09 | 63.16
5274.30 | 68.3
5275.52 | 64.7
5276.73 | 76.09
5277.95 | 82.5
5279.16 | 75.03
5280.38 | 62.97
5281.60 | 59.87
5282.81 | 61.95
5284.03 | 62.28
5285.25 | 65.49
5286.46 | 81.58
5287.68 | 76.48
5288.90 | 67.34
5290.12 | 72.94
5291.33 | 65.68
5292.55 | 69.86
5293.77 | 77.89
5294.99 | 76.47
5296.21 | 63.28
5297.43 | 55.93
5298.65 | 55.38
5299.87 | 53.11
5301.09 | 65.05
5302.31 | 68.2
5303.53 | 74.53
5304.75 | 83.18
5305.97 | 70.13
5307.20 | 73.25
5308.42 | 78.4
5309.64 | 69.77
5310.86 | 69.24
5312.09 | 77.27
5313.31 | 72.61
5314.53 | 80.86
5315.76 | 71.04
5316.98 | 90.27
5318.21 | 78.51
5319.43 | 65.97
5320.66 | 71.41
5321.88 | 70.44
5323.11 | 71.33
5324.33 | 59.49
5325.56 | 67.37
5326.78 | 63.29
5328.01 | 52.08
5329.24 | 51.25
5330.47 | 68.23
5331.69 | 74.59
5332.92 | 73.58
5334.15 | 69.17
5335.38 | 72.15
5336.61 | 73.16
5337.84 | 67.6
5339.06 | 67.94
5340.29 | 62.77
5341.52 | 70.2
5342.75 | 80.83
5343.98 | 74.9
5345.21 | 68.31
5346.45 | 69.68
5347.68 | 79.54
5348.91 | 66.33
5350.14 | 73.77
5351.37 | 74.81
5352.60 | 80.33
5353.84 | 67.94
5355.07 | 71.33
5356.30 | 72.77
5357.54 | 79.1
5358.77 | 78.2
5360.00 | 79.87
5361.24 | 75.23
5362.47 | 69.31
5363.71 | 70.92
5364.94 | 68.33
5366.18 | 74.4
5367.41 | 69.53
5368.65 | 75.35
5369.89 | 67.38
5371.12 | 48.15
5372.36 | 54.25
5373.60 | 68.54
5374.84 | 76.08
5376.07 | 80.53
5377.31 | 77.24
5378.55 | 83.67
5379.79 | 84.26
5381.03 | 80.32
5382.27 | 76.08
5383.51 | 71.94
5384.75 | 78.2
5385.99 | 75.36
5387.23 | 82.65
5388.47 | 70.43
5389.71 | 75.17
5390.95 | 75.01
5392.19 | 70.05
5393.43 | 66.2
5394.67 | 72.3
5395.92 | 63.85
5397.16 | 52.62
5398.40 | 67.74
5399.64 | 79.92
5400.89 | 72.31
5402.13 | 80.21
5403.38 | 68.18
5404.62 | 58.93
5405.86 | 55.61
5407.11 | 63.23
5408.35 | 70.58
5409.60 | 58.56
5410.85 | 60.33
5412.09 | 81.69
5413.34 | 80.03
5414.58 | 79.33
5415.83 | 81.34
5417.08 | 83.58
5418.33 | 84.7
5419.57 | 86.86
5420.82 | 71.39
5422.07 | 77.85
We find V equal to -0.144 mag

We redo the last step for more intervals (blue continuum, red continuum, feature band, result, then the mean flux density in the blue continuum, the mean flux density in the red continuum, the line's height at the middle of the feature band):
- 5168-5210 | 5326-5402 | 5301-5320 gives -0.20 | 40.2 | 71.5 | 61.9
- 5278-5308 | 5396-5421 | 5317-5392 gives -0.02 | 68.6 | 71.7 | 70.2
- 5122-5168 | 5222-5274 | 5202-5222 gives 0.08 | 45.8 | 63.6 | 57.4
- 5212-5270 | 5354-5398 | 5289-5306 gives 0.00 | 64.8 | 72.4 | 68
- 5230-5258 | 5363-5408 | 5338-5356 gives -0.02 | 68.8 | 71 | 70.4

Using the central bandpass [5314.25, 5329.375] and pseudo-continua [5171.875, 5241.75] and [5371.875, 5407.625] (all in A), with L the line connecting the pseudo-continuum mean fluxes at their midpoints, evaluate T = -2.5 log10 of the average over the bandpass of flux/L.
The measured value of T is -0.074 mag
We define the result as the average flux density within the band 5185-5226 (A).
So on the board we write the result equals 53.2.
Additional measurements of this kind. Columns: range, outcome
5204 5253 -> 61.6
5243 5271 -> 62.2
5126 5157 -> 45.8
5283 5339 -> 69.6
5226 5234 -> 61.4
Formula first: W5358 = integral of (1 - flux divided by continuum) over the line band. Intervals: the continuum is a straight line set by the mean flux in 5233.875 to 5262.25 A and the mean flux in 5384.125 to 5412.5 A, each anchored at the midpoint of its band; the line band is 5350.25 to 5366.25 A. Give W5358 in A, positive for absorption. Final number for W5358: -1.1 A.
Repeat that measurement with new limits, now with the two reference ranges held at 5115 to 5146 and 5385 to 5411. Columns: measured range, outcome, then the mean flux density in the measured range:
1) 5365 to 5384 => -1.6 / 72.4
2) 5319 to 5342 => -1.4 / 66.9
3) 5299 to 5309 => -1.5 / 70.3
